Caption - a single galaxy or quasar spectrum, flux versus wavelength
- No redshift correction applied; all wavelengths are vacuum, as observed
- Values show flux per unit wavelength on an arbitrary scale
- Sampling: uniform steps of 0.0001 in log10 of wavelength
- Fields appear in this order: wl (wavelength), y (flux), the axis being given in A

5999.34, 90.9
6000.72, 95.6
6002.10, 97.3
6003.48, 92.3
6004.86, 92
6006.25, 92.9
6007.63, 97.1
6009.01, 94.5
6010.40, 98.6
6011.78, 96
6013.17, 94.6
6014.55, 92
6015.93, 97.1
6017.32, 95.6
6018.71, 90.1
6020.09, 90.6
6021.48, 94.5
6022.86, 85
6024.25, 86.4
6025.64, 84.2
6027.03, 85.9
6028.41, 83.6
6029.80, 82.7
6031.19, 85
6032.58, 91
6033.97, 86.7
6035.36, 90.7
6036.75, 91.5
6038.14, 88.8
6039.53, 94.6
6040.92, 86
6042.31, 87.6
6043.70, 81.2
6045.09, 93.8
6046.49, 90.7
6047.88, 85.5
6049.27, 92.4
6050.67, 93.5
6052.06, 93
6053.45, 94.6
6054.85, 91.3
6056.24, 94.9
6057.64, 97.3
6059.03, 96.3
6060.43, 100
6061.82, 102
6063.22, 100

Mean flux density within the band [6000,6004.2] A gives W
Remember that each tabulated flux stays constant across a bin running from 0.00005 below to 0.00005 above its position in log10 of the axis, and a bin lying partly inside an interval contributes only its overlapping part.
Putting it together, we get 95.2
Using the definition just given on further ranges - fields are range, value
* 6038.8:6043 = 89.4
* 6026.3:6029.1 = 84.9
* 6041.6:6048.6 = 87.8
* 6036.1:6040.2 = 91.6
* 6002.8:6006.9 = 92.3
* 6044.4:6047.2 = 92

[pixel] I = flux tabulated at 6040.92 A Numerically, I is 86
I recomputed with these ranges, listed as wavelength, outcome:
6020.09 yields 90.6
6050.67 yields 93.5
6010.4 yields 98.6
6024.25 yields 86.4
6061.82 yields 102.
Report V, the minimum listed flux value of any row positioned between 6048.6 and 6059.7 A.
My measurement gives 91.3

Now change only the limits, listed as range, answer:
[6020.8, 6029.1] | 83.6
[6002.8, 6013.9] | 92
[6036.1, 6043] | 86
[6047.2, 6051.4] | 85.5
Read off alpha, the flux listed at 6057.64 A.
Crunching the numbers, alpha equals 97.3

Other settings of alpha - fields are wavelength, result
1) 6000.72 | 95.6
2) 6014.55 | 92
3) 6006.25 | 92.9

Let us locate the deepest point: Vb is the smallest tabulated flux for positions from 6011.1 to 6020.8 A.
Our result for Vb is 90.1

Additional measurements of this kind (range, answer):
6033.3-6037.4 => 86.7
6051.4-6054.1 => 93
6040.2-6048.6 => 81.2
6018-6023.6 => 85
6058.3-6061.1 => 96.3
